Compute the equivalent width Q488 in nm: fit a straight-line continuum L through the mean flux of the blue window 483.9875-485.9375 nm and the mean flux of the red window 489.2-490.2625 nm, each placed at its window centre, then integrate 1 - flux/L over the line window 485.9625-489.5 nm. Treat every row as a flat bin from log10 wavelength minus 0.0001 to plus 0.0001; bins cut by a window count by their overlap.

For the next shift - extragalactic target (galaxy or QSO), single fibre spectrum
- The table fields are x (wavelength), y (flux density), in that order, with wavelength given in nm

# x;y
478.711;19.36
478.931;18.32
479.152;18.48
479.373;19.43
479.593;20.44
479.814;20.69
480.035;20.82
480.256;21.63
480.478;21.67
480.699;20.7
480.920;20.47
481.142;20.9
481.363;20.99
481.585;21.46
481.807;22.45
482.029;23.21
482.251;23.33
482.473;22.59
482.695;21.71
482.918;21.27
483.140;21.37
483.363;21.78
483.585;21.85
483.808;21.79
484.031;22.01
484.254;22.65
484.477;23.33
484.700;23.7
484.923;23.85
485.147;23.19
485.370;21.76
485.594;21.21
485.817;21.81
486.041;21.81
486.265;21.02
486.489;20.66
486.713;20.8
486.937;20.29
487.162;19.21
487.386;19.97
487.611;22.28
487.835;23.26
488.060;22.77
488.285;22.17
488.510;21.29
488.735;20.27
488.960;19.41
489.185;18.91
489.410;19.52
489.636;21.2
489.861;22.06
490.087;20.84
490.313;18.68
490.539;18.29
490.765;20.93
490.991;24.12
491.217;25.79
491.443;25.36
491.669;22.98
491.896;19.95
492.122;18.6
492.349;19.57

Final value 0.097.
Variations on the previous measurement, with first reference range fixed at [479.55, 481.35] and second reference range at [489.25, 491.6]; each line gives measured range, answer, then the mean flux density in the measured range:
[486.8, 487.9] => 0.03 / 20.9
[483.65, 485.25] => -0.13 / 22.9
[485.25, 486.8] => 0.00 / 21.3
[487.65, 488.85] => -0.03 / 22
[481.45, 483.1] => -0.09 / 22.2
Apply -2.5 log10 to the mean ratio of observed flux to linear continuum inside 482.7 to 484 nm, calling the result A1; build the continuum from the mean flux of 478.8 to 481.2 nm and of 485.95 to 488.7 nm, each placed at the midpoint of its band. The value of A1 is -0.05 mag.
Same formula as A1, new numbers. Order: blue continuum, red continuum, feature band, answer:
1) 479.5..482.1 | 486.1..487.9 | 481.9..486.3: -0.06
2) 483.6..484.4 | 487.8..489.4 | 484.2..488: -0.01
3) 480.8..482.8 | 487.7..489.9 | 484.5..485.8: -0.06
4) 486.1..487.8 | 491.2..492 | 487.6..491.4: 0.04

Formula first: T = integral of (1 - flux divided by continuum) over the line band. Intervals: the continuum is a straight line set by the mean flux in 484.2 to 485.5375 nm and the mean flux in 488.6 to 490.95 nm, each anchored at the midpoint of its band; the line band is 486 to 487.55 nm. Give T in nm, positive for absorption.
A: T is 0.10 nm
